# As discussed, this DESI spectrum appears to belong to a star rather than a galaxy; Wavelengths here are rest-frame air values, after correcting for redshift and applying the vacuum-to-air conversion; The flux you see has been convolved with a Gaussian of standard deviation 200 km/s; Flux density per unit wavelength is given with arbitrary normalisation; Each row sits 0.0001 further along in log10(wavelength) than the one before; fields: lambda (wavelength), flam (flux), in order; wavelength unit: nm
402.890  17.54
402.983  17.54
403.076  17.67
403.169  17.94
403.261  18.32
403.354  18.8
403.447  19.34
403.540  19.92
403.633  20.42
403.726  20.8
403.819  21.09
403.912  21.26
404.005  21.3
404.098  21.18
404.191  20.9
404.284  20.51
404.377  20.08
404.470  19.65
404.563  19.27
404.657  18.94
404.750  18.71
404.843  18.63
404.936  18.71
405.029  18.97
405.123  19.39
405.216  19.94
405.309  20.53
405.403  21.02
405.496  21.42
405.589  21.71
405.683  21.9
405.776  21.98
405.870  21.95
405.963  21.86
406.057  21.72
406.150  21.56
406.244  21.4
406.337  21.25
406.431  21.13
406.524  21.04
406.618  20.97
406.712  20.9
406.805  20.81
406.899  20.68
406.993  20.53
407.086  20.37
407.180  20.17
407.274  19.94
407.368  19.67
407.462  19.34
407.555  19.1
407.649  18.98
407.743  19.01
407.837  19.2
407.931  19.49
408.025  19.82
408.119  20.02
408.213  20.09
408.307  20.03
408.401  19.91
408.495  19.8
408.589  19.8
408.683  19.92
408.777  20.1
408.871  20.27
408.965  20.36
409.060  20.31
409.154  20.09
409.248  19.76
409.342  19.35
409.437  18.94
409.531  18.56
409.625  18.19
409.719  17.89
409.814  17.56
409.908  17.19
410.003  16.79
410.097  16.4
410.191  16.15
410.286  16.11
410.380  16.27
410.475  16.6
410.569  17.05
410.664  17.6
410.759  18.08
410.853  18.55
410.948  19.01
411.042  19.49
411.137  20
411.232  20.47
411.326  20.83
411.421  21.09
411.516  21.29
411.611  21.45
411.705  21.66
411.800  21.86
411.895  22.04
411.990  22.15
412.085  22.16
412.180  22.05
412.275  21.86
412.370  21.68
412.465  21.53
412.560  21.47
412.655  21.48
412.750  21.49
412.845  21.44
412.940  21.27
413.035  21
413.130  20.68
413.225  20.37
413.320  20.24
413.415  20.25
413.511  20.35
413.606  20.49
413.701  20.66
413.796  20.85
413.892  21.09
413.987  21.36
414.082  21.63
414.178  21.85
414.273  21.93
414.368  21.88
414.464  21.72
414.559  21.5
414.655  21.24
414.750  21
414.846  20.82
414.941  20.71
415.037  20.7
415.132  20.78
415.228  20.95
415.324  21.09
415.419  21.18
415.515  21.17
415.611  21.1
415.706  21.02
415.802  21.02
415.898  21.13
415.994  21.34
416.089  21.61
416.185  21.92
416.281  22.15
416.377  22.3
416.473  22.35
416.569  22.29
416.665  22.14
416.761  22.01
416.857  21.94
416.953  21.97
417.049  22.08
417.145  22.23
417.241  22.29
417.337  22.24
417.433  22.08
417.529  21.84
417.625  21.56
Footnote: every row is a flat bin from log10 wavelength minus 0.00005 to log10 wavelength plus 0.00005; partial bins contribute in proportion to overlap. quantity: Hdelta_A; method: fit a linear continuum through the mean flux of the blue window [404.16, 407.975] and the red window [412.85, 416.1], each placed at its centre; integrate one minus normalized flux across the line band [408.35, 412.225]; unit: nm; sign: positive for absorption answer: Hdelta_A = 0.253 nm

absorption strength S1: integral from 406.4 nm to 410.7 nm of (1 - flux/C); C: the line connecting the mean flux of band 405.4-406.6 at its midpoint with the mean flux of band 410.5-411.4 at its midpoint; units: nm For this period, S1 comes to 0.231 nm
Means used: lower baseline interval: 21.5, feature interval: 19.2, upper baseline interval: 19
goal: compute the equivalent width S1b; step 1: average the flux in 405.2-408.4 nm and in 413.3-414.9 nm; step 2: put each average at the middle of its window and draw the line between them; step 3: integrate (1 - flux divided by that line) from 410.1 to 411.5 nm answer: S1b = 0.17 nm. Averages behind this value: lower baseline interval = 20.6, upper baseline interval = 21.1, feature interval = 18.4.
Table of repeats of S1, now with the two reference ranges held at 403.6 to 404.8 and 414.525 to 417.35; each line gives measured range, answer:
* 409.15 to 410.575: 0.223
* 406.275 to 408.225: 0.047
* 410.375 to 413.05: 0.075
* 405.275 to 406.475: -0.060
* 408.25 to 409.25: 0.036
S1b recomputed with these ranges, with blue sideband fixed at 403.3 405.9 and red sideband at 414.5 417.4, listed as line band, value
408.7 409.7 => 0.06 nm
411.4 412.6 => -0.04 nm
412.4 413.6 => 0.01 nm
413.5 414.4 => 0.00 nm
